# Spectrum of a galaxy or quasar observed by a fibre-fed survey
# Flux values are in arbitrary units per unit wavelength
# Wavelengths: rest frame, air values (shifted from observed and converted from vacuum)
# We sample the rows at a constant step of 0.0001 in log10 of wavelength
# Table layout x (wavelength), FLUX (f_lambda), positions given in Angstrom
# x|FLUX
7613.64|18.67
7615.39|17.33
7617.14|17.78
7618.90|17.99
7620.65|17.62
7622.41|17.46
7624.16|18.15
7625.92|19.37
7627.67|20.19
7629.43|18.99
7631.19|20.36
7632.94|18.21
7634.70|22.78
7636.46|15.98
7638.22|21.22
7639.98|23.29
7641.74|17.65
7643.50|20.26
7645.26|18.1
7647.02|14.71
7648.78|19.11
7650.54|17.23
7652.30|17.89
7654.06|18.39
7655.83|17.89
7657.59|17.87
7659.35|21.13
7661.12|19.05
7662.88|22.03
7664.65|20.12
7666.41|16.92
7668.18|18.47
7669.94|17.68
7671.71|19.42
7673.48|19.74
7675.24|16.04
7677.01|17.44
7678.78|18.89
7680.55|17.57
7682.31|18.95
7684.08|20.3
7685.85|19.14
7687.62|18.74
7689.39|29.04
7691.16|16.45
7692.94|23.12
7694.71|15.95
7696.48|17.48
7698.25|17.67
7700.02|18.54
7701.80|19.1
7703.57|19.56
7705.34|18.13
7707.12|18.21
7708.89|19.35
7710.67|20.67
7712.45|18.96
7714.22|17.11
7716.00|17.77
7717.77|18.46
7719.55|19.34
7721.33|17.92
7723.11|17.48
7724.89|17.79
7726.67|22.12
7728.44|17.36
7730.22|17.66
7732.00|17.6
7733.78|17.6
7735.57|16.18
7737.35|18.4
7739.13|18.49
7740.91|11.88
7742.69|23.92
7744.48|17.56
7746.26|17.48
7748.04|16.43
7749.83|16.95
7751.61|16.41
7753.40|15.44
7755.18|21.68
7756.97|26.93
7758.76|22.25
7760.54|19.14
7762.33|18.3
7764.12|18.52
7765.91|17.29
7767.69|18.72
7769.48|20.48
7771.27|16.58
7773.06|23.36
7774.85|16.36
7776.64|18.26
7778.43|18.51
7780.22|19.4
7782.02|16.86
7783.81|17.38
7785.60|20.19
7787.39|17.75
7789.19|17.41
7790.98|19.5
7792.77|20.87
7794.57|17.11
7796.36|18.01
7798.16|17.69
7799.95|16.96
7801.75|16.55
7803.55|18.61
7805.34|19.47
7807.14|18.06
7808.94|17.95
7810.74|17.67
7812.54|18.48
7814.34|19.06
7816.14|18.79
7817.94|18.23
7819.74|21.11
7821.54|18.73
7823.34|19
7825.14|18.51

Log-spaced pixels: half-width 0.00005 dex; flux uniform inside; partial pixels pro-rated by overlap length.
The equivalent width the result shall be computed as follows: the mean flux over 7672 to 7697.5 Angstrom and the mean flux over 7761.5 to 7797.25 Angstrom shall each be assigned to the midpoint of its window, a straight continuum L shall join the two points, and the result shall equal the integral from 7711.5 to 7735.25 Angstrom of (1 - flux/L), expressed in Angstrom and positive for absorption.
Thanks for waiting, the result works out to 0.9 Angstrom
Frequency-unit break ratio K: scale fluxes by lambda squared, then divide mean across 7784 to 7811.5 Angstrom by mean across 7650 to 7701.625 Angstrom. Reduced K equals 1.0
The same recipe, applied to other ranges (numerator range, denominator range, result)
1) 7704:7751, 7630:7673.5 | 0.97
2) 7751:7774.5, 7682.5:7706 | 1.02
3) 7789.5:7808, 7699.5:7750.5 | 1.02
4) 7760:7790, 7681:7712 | 0.97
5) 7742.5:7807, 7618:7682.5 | 1.03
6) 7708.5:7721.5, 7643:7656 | 1.06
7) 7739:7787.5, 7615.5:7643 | 1.01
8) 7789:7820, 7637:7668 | 1.01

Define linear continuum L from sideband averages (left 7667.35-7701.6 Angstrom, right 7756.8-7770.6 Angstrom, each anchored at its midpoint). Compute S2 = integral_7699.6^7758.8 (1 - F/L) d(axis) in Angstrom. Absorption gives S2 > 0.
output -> 2.9 Angstrom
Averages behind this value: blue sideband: 19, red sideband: 19.8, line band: 18.5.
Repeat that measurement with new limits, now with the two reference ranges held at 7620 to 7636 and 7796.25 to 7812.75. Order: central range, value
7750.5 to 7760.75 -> -1.2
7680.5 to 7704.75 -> -1.0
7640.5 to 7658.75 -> 0.9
